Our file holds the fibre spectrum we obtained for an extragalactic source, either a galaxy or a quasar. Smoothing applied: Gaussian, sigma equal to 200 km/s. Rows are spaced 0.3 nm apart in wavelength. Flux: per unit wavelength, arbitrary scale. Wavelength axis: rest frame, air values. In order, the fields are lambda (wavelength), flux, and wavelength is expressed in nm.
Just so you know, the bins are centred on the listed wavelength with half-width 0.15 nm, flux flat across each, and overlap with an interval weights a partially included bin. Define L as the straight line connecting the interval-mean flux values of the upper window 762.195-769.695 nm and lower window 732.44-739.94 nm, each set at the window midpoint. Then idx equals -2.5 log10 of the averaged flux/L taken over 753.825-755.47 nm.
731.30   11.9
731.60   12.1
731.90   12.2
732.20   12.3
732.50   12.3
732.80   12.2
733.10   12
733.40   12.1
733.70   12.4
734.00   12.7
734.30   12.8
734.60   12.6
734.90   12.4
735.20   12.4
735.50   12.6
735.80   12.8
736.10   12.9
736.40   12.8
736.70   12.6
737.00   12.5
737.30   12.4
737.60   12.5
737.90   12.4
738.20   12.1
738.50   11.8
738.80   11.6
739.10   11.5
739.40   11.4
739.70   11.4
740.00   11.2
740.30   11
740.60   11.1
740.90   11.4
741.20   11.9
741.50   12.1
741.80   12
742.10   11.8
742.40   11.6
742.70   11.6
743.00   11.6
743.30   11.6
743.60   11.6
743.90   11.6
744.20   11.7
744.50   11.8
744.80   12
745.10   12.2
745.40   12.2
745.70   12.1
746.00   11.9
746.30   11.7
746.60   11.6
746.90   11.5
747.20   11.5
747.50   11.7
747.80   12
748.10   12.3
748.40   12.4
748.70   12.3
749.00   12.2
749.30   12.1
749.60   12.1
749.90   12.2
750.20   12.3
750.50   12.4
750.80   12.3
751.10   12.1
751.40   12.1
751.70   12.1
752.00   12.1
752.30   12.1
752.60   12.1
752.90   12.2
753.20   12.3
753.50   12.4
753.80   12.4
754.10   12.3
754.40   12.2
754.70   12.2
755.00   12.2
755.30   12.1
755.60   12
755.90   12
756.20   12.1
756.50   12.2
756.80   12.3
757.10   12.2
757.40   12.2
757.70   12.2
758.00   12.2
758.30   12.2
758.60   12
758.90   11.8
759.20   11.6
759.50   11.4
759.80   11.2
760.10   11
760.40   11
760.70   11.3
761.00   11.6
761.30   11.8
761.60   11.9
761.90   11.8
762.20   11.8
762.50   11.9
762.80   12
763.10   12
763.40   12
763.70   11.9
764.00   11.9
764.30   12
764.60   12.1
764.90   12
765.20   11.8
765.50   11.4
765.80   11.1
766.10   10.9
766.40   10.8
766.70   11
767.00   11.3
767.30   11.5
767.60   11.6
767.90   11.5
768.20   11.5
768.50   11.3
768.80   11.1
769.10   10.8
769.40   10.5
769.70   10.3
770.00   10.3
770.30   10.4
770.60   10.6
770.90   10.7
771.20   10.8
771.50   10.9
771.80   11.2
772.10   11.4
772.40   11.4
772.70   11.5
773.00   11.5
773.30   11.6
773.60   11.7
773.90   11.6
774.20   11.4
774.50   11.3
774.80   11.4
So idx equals -0.04 mag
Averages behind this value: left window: 12.3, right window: 11.5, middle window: 12.2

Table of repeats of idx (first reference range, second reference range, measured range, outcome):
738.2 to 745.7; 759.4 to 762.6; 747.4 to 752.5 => -0.051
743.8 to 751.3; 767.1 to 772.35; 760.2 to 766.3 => -0.040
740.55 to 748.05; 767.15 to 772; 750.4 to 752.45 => -0.058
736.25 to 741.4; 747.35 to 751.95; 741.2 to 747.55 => 0.021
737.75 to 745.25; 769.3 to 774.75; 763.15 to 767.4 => -0.034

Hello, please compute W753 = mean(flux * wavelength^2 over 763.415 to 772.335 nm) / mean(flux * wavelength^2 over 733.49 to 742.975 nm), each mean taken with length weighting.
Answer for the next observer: 1.00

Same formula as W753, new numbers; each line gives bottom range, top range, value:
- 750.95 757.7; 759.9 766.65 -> 0.98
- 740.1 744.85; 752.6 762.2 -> 1.07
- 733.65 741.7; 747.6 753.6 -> 1.04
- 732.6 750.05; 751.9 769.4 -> 1.03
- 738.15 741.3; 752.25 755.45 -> 1.11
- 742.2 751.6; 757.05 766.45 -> 1.02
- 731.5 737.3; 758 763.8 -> 1.01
